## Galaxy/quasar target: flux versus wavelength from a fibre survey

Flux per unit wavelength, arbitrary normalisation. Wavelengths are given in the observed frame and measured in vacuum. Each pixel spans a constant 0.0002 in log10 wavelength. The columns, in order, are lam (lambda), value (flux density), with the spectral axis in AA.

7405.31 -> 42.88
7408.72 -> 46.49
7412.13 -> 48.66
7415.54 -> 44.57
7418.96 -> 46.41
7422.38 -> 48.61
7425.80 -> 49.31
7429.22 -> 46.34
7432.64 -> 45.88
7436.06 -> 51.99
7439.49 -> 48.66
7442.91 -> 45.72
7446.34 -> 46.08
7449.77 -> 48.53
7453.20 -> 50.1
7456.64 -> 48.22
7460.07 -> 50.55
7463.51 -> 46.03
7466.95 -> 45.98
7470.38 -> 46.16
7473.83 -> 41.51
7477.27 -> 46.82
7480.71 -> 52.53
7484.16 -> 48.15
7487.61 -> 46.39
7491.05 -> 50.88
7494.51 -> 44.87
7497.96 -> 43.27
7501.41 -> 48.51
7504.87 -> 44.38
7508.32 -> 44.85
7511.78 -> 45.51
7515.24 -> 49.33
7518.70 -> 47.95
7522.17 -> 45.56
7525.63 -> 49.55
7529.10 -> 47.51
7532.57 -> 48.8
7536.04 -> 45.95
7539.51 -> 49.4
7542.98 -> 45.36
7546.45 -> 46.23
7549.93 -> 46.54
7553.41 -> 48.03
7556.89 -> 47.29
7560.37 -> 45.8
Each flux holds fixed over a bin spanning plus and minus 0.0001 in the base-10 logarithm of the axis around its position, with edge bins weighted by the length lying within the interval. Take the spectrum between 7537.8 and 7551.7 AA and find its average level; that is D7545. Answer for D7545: 46.9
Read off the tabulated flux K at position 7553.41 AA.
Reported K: 48.03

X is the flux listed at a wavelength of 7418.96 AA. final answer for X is 46.41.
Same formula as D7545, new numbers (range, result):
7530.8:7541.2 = 48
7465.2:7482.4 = 46.6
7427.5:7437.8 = 48.1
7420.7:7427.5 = 49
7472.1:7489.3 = 47.1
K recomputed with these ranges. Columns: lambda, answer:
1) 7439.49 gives 48.66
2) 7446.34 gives 46.08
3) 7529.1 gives 47.51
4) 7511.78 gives 45.51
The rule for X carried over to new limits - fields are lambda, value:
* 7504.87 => 44.38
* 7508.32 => 44.85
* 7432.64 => 45.88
